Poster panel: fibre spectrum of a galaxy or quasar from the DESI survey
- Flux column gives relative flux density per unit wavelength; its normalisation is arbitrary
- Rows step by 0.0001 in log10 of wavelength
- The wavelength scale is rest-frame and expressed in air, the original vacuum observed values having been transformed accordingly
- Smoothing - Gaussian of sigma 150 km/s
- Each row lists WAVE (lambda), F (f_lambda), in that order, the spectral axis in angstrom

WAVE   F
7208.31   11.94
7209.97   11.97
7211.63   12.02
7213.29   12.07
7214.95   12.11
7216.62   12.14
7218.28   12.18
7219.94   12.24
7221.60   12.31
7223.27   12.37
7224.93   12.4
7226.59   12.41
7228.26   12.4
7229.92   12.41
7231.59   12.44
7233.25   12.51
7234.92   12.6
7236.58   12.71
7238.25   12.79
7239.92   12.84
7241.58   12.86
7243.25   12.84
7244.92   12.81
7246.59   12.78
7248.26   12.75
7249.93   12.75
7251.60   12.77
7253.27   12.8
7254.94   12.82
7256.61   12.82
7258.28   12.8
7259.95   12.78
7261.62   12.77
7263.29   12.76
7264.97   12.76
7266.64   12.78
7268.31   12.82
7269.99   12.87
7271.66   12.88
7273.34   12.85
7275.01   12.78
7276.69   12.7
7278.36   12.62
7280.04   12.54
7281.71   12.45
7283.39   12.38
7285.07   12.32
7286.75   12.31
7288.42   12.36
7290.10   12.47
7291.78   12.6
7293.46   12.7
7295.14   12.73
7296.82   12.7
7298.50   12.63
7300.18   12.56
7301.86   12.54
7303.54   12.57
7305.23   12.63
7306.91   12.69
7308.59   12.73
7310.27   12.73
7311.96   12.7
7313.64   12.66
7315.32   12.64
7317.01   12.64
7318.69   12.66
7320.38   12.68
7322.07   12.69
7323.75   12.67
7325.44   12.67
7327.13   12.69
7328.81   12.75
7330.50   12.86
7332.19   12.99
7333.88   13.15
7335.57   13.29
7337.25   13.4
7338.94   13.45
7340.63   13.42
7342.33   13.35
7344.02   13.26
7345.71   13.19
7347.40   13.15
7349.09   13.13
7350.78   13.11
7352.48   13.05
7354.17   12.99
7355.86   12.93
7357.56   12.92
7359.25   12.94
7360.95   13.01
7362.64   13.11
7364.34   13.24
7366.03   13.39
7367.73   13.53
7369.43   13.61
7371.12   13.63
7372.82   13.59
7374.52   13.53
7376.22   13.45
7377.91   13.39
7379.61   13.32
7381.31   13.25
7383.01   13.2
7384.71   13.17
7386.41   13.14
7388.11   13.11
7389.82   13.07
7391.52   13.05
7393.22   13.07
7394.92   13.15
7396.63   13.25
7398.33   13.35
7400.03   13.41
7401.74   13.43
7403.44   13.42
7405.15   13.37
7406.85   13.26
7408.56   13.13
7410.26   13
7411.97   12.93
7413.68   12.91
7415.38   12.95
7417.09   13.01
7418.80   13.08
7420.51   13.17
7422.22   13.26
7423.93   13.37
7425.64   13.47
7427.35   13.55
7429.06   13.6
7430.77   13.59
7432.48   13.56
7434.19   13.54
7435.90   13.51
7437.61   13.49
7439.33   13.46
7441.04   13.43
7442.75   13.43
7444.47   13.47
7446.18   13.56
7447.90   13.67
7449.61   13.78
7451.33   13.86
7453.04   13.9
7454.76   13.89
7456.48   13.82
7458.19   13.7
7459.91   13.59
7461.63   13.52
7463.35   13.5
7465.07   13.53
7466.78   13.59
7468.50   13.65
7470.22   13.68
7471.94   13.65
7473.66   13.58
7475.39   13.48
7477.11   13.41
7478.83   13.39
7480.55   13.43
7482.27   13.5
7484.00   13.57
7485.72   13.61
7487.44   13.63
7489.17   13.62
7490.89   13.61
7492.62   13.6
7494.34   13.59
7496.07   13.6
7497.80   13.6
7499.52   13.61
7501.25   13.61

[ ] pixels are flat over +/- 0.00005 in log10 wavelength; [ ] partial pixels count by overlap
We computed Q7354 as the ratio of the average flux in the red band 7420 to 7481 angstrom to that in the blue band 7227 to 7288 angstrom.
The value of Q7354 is 1.1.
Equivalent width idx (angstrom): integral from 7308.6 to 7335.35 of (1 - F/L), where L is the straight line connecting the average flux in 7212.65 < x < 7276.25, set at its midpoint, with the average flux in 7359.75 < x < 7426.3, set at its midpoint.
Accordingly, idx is 0.4 angstrom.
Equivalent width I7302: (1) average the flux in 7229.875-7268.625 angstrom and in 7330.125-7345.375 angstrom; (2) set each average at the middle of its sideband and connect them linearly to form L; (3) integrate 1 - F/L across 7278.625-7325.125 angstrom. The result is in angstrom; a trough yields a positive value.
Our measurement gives 1.61 angstrom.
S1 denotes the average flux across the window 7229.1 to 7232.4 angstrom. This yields 12.4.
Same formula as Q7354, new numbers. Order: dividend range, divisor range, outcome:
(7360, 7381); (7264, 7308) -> 1.06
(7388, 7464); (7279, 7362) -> 1.05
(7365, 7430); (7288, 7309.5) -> 1.05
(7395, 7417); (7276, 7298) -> 1.05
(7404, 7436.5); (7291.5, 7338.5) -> 1.04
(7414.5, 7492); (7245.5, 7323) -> 1.07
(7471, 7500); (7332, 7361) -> 1.03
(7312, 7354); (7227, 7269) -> 1.02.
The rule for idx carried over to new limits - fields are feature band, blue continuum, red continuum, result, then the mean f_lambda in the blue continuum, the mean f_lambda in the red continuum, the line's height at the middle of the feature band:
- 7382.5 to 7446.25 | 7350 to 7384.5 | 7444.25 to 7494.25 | 0.66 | 13.3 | 13.6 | 13.4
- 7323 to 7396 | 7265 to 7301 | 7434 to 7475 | -0.59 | 12.6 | 13.6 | 13.1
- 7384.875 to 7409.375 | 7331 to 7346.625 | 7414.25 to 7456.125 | 0.31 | 13.3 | 13.5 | 13.4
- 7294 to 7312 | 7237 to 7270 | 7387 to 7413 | 0.38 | 12.8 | 13.2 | 12.9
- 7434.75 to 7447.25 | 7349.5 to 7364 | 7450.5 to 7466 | 0.10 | 13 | 13.7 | 13.6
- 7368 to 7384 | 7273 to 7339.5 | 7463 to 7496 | -0.48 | 12.7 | 13.6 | 13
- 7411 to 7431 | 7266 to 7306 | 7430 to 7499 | 0.19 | 12.6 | 13.6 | 13.4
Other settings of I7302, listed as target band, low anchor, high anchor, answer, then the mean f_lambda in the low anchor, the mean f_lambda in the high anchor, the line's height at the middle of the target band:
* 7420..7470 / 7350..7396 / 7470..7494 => -0.5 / 13.2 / 13.6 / 13.4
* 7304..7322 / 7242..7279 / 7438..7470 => 0.5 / 12.8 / 13.6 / 13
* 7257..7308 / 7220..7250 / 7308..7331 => 0.0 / 12.6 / 12.7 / 12.7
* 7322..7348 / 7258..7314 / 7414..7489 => -0.3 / 12.7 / 13.5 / 12.9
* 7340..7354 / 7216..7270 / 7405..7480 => -0.1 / 12.6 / 13.5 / 13.1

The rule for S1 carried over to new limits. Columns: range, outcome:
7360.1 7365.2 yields 13.1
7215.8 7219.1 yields 12.2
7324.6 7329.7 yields 12.7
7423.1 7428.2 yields 13.5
